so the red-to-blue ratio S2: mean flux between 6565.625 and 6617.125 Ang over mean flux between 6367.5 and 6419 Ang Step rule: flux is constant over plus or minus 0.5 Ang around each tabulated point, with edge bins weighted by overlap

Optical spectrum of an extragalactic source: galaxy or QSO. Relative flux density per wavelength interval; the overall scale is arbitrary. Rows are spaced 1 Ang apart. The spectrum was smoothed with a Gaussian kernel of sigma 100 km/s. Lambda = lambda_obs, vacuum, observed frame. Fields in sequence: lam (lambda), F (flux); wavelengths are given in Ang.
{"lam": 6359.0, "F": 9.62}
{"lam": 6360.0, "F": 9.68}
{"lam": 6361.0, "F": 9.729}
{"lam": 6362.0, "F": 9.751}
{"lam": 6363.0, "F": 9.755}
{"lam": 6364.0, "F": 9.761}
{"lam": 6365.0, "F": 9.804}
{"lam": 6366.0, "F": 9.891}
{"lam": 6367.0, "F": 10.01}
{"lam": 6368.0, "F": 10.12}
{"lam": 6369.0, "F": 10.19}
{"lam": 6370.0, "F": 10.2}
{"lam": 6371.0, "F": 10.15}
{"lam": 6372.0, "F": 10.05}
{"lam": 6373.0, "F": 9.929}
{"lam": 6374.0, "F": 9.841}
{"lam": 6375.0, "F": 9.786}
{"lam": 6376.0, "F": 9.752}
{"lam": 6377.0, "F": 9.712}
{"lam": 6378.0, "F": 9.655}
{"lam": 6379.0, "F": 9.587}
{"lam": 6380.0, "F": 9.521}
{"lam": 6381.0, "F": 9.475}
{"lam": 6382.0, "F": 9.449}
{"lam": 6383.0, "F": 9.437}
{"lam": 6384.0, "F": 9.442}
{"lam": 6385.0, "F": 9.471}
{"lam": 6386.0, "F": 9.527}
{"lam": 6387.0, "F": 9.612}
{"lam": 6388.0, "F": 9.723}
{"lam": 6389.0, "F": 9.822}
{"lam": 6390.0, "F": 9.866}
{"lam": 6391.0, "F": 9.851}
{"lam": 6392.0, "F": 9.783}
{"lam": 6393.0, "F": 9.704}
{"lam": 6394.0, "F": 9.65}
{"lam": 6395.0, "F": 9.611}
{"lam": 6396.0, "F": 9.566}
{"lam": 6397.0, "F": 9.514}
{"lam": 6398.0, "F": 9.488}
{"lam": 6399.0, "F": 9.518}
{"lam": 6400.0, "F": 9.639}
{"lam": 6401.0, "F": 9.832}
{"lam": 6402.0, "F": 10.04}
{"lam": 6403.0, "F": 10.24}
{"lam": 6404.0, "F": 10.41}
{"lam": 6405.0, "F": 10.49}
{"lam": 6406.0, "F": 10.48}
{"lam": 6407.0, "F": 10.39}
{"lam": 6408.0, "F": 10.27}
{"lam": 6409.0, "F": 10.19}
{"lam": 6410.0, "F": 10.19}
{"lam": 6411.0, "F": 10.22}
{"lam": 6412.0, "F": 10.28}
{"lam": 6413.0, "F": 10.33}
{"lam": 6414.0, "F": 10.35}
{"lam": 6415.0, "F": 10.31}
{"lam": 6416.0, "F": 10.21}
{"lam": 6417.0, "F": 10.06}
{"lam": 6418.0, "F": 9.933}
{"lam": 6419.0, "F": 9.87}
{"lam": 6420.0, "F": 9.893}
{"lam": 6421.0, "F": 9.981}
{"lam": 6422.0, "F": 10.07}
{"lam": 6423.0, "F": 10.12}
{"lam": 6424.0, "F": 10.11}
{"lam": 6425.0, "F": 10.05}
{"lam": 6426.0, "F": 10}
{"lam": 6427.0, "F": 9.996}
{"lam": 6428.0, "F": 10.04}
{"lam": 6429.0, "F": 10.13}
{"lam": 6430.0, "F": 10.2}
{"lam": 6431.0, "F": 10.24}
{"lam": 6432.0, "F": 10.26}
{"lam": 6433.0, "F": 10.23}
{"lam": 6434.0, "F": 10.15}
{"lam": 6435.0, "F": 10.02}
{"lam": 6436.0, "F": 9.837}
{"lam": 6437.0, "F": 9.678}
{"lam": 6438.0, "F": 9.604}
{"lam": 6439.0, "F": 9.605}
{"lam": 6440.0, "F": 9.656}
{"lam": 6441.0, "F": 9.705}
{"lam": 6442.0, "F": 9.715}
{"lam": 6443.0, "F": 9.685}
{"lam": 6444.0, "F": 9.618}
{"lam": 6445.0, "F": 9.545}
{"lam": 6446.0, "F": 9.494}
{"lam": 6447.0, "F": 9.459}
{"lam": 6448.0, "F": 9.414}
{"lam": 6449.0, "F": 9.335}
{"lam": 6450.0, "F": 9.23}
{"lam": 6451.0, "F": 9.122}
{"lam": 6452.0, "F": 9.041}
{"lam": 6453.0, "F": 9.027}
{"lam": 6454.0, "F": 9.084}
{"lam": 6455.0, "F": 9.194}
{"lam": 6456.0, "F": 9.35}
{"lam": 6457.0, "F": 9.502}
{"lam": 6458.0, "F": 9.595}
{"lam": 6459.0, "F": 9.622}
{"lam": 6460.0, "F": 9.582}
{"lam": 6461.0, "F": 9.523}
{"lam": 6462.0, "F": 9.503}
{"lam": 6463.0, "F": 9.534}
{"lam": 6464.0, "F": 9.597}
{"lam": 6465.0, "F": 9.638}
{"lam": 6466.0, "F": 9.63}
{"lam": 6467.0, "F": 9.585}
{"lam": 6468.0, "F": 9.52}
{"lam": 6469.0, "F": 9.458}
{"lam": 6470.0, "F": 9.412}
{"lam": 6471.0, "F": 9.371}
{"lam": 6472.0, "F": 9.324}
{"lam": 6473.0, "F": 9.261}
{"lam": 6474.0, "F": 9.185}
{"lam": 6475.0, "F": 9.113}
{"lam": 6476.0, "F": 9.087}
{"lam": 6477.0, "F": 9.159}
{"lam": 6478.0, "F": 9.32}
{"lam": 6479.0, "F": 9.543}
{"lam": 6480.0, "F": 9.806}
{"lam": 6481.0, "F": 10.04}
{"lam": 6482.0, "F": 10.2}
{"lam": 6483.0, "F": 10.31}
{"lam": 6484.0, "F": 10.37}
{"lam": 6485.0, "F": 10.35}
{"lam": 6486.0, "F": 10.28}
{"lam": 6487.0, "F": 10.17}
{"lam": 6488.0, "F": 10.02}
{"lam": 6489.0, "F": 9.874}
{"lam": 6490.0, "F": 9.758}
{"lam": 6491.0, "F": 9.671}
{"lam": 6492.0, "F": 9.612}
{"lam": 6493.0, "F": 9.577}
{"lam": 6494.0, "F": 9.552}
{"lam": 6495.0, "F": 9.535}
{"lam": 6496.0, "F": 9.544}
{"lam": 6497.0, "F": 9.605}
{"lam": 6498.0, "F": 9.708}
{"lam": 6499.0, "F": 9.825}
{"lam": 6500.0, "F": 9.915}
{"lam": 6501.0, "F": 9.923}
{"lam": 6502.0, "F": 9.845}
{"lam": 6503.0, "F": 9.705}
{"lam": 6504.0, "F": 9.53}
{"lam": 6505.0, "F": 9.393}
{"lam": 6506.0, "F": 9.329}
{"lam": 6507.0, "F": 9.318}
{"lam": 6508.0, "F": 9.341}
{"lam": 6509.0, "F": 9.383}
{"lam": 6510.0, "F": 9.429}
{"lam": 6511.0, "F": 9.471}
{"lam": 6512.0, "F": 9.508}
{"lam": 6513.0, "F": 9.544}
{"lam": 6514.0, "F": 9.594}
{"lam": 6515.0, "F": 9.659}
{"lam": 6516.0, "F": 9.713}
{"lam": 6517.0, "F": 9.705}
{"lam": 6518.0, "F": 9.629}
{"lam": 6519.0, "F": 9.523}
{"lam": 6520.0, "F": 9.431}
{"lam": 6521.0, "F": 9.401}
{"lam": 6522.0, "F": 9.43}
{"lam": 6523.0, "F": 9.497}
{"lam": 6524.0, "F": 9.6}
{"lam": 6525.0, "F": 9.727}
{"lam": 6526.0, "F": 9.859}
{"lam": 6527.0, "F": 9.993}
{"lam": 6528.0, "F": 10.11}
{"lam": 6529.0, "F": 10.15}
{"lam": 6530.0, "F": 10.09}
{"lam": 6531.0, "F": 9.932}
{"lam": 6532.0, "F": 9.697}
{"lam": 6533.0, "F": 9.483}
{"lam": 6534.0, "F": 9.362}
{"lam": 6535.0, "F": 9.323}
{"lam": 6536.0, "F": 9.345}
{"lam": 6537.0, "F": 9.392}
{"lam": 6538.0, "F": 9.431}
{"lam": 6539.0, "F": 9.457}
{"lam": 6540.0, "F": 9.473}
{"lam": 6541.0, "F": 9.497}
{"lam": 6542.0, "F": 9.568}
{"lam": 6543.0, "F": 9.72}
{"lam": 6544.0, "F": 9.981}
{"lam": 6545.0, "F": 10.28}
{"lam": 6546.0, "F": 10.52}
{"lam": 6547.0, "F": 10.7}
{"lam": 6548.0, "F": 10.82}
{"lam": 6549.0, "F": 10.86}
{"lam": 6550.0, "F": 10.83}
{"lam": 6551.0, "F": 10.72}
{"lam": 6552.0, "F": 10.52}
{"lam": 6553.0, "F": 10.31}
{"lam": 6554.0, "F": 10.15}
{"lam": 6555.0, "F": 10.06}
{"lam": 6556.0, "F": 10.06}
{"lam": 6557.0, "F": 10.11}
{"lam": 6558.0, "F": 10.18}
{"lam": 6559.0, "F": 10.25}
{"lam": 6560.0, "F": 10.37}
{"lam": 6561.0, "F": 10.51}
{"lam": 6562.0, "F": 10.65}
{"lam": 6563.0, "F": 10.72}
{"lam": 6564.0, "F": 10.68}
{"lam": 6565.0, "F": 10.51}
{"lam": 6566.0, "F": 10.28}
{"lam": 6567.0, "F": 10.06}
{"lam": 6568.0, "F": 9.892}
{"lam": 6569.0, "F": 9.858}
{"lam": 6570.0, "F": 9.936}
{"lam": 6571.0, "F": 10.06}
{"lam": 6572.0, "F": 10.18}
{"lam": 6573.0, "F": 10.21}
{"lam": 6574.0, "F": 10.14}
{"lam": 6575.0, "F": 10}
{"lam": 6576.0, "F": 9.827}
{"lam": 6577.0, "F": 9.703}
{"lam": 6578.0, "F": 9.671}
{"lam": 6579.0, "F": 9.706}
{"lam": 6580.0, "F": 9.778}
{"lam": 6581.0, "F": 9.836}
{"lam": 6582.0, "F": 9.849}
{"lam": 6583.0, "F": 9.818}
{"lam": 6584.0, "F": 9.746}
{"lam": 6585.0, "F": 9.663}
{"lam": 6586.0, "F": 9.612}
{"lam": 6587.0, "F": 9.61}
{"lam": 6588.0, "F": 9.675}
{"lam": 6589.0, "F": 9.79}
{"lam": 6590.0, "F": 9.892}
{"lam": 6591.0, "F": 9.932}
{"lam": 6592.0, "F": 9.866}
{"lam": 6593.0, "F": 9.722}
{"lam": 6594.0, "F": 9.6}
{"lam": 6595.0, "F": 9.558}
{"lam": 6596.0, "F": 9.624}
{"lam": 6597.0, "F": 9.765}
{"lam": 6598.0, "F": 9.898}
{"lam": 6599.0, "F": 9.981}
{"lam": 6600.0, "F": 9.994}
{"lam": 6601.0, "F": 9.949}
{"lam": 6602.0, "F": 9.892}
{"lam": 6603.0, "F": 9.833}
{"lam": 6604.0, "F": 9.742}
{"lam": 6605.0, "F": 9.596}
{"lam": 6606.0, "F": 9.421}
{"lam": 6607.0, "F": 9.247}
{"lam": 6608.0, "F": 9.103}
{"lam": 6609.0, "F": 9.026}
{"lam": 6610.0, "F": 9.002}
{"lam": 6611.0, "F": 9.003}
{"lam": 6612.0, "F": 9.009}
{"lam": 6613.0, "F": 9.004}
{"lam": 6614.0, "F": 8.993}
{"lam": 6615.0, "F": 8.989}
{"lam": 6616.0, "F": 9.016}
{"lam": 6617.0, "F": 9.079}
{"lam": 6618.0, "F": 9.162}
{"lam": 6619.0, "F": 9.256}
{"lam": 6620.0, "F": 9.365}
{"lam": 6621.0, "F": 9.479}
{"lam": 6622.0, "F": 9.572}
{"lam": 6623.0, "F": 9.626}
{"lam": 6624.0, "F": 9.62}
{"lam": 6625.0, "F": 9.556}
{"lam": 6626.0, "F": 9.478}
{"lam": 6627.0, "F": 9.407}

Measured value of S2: 0.98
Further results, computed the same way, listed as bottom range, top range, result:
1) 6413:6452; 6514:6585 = 1.01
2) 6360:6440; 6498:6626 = 0.98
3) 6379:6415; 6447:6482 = 0.95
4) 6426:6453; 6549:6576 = 1.06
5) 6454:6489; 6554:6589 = 1.04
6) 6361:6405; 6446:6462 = 0.96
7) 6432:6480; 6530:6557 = 1.05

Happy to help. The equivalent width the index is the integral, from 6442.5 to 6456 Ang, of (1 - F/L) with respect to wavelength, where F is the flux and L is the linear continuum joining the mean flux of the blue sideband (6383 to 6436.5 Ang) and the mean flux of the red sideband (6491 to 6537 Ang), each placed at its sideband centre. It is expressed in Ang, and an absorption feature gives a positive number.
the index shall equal 0.7 Ang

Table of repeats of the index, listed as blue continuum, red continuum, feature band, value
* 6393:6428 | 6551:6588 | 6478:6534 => 1.9 Ang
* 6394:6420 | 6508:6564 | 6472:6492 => 0.4 Ang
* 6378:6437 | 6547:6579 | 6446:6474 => 1.8 Ang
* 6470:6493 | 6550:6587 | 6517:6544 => 0.8 Ang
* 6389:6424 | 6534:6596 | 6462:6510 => 1.8 Ang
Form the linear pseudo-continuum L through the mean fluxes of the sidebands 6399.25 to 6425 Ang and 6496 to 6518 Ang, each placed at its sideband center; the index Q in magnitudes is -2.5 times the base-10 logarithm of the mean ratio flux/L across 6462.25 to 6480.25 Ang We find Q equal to 0.044 mag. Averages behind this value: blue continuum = 10.1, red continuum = 9.59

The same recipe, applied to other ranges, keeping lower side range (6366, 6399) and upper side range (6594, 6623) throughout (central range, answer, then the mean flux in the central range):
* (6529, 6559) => -0.05 mag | 10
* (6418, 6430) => -0.04 mag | 10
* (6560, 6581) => -0.07 mag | 10.1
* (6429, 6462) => 0.00 mag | 9.61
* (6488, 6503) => -0.02 mag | 9.72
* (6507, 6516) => 0.01 mag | 9.49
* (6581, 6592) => -0.04 mag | 9.77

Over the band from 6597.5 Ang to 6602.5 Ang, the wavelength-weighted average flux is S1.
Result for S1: 9.94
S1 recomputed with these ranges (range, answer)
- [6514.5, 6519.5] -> 9.65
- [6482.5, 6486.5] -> 10.3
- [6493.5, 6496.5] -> 9.54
